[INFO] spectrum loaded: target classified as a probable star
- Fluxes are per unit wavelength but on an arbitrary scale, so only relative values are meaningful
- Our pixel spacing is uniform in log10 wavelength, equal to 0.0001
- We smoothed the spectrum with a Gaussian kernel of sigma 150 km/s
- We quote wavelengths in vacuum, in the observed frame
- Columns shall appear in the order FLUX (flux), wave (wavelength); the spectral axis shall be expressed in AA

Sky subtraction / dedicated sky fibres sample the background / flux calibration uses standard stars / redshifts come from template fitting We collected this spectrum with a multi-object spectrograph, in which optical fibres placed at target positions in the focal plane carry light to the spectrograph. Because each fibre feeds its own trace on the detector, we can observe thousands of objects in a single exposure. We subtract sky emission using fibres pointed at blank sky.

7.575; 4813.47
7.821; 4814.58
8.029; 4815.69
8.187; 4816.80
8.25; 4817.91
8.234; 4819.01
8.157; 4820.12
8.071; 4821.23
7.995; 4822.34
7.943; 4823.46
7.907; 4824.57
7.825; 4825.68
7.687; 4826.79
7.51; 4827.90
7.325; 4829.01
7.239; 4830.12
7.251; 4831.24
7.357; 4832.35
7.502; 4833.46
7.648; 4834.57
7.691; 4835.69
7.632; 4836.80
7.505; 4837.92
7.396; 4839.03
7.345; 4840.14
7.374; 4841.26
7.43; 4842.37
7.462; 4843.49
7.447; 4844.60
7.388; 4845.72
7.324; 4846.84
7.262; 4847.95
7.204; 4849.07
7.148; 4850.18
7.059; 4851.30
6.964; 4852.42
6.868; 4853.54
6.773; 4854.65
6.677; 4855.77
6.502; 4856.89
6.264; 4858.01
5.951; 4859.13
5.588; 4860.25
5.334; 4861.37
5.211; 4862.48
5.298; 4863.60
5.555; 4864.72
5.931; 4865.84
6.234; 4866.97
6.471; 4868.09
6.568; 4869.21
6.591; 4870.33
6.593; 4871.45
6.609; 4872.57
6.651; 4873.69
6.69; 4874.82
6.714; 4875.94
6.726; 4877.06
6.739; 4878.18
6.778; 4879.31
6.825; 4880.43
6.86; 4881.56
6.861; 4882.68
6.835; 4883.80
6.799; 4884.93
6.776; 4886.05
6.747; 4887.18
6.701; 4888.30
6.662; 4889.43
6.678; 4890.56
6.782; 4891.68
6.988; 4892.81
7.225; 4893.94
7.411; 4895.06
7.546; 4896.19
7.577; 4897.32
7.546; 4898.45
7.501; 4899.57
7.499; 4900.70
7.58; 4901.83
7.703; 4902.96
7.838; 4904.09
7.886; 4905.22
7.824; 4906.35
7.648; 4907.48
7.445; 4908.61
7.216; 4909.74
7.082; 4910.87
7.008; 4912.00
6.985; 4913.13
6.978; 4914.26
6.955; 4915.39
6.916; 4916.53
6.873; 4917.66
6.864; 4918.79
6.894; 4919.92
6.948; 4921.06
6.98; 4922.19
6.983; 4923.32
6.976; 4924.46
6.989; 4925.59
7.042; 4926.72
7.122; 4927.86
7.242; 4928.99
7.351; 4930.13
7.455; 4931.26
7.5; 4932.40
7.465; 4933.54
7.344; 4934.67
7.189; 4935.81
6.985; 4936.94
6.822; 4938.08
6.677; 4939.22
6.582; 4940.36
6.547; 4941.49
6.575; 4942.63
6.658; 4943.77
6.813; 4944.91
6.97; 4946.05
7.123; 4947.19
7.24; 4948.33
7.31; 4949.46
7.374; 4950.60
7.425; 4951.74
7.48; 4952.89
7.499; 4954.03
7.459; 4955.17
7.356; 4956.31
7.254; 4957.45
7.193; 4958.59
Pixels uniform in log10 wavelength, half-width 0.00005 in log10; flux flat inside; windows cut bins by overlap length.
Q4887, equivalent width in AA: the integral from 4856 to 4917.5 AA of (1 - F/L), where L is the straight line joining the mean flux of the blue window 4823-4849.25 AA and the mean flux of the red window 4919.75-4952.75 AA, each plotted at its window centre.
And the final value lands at 3.82 AA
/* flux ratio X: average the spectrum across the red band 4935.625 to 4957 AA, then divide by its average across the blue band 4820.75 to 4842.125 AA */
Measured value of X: 0.9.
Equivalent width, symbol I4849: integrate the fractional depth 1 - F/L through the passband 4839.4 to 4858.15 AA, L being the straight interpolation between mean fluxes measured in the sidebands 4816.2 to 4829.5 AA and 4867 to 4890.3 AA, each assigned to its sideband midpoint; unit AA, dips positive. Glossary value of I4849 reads 0.64 AA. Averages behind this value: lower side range 7.93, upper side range 6.7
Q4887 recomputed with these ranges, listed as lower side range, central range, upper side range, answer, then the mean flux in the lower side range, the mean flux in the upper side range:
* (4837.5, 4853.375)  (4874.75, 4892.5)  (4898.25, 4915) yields 1.5 AA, 7.3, 7.45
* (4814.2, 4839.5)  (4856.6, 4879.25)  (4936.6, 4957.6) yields 3.9 AA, 7.75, 7.06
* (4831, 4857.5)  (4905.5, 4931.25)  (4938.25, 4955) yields -0.1 AA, 7.26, 7.02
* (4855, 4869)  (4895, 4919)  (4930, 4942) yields -2.7 AA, 5.94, 7.08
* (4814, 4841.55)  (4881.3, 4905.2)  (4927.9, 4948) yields 0.4 AA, 7.72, 7.02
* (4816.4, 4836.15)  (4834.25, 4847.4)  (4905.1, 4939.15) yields 0.3 AA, 7.76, 7.15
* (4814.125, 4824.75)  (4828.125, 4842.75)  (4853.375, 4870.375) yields -0.3 AA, 8.07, 6.08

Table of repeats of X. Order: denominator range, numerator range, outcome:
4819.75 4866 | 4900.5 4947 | 1.01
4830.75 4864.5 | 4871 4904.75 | 1.02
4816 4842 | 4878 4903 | 0.92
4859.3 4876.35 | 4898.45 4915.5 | 1.21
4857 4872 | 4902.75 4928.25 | 1.20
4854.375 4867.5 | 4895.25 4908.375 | 1.29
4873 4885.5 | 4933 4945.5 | 1.02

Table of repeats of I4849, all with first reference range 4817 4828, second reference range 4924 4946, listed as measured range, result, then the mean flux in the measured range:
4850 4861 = 1.66 AA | 6.53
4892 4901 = -0.05 AA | 7.39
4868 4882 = 1.58 AA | 6.68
